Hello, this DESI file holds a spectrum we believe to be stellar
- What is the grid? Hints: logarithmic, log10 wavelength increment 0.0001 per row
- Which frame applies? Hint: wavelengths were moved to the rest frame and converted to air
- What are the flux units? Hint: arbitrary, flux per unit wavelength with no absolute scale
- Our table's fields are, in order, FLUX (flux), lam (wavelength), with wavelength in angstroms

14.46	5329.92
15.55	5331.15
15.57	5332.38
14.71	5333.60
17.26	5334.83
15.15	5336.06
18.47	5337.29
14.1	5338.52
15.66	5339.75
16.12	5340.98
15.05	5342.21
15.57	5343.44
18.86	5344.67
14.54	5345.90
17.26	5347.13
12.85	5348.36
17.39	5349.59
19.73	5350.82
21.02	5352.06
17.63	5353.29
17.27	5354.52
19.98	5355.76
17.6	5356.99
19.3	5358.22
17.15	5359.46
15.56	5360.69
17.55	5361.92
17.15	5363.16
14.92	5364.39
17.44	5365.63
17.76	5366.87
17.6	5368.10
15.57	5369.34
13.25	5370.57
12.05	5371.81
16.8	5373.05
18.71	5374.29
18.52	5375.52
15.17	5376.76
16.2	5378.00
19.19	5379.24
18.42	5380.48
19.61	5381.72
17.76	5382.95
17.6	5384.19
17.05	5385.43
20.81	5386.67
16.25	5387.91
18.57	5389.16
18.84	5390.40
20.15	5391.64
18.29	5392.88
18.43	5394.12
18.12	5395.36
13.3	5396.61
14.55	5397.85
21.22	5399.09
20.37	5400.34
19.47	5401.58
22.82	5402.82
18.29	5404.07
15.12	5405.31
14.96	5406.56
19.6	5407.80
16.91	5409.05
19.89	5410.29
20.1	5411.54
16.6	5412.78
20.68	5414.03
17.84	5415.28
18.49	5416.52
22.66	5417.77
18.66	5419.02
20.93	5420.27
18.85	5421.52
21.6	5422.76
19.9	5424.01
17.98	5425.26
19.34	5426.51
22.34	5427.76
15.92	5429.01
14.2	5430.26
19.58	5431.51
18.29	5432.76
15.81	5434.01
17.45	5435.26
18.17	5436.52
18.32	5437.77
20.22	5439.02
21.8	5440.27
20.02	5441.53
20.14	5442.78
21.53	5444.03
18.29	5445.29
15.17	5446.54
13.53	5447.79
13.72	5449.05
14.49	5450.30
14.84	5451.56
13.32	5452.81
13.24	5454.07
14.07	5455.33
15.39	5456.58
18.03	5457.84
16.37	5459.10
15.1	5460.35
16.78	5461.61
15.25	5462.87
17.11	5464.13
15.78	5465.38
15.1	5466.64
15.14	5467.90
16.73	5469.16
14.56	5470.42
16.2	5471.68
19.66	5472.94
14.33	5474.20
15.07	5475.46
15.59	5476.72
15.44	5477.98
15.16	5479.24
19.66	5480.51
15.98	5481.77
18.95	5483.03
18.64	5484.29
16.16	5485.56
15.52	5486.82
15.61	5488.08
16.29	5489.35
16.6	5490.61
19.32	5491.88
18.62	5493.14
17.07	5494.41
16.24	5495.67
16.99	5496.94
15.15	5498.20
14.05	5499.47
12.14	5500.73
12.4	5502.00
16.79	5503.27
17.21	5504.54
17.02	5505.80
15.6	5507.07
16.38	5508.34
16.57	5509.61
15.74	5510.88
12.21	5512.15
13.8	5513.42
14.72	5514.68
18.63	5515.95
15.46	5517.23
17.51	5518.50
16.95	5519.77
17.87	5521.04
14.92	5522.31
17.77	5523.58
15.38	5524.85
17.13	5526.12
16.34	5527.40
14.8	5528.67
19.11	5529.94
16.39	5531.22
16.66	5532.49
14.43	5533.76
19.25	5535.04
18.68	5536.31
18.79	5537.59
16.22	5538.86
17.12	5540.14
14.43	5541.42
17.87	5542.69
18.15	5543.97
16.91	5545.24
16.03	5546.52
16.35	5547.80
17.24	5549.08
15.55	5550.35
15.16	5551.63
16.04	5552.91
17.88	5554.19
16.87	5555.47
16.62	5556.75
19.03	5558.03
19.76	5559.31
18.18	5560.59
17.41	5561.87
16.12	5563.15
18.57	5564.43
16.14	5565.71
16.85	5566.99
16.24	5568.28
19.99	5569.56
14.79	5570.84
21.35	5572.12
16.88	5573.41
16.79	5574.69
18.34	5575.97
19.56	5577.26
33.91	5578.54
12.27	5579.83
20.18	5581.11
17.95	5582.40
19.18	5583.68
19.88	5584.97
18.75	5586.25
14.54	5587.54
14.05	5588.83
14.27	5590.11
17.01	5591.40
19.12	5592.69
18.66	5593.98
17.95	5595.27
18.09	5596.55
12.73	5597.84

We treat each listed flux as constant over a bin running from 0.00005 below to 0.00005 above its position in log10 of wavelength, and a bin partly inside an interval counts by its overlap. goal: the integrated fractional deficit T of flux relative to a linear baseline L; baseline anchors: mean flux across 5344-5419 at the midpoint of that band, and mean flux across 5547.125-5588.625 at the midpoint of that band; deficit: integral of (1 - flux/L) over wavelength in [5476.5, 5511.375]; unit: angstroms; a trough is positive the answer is 3.0 angstroms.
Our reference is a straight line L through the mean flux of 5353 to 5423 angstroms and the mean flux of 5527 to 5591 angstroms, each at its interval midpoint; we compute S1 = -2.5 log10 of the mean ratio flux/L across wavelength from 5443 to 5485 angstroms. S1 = 0.110 mag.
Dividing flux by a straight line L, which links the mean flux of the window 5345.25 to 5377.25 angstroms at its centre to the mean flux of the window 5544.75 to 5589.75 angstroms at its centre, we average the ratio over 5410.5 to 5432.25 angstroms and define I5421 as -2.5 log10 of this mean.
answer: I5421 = -0.12 mag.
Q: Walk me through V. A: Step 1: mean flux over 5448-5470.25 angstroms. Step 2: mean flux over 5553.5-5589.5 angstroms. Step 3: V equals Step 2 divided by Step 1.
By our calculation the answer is 1.19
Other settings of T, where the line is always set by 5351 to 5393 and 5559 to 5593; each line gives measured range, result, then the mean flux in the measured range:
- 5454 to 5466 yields 1.3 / 15.8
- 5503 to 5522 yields 1.9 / 16.1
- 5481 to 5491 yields 0.6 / 16.8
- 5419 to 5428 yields -1.1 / 19.9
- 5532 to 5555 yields 1.5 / 16.8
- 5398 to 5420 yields -1.6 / 19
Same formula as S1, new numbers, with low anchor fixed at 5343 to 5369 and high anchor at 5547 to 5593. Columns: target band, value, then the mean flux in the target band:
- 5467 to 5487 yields 0.07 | 16.4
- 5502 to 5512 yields 0.10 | 16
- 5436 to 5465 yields 0.05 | 16.7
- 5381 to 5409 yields -0.05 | 18.2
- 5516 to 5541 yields 0.05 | 16.9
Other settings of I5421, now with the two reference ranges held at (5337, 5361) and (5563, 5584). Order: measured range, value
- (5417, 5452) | -0.04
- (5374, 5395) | -0.06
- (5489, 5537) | 0.12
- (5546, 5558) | 0.12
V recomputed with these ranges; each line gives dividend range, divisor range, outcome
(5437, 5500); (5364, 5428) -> 0.91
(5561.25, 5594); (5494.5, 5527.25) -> 1.14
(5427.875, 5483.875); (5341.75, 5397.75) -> 0.96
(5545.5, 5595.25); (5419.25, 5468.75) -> 1.03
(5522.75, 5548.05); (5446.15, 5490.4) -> 1.07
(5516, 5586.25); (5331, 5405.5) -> 1.01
